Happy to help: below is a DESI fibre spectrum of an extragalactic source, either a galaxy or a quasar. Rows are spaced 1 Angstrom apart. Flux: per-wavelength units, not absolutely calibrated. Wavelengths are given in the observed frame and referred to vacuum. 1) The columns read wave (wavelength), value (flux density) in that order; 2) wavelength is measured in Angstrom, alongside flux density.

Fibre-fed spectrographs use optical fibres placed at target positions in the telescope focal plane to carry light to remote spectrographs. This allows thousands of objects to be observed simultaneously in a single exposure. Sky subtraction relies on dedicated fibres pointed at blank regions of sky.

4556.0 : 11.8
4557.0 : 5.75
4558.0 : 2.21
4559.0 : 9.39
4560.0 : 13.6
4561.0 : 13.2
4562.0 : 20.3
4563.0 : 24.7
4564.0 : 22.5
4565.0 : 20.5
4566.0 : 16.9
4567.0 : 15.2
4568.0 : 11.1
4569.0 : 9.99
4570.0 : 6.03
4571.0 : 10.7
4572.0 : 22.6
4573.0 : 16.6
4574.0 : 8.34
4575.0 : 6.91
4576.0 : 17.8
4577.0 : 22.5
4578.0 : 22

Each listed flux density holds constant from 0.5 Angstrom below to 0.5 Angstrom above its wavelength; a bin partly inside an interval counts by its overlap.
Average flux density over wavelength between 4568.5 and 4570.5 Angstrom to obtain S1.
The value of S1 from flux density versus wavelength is 8.01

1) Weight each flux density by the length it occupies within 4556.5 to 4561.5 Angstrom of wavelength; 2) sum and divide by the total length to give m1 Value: 8.83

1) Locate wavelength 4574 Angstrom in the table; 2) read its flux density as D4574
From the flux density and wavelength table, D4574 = 8.34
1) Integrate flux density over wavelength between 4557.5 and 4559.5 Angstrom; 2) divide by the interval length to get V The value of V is 5.8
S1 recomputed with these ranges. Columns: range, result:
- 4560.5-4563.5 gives 19.4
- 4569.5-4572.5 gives 13.1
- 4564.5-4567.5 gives 17.5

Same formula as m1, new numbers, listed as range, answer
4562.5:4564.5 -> 23.6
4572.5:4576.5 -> 12.4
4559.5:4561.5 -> 13.4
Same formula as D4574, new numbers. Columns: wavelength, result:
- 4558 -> 2.21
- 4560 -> 13.6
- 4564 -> 22.5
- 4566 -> 16.9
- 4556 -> 11.8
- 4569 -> 9.99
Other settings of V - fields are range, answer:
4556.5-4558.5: 3.98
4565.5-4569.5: 13.3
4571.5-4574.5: 15.8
